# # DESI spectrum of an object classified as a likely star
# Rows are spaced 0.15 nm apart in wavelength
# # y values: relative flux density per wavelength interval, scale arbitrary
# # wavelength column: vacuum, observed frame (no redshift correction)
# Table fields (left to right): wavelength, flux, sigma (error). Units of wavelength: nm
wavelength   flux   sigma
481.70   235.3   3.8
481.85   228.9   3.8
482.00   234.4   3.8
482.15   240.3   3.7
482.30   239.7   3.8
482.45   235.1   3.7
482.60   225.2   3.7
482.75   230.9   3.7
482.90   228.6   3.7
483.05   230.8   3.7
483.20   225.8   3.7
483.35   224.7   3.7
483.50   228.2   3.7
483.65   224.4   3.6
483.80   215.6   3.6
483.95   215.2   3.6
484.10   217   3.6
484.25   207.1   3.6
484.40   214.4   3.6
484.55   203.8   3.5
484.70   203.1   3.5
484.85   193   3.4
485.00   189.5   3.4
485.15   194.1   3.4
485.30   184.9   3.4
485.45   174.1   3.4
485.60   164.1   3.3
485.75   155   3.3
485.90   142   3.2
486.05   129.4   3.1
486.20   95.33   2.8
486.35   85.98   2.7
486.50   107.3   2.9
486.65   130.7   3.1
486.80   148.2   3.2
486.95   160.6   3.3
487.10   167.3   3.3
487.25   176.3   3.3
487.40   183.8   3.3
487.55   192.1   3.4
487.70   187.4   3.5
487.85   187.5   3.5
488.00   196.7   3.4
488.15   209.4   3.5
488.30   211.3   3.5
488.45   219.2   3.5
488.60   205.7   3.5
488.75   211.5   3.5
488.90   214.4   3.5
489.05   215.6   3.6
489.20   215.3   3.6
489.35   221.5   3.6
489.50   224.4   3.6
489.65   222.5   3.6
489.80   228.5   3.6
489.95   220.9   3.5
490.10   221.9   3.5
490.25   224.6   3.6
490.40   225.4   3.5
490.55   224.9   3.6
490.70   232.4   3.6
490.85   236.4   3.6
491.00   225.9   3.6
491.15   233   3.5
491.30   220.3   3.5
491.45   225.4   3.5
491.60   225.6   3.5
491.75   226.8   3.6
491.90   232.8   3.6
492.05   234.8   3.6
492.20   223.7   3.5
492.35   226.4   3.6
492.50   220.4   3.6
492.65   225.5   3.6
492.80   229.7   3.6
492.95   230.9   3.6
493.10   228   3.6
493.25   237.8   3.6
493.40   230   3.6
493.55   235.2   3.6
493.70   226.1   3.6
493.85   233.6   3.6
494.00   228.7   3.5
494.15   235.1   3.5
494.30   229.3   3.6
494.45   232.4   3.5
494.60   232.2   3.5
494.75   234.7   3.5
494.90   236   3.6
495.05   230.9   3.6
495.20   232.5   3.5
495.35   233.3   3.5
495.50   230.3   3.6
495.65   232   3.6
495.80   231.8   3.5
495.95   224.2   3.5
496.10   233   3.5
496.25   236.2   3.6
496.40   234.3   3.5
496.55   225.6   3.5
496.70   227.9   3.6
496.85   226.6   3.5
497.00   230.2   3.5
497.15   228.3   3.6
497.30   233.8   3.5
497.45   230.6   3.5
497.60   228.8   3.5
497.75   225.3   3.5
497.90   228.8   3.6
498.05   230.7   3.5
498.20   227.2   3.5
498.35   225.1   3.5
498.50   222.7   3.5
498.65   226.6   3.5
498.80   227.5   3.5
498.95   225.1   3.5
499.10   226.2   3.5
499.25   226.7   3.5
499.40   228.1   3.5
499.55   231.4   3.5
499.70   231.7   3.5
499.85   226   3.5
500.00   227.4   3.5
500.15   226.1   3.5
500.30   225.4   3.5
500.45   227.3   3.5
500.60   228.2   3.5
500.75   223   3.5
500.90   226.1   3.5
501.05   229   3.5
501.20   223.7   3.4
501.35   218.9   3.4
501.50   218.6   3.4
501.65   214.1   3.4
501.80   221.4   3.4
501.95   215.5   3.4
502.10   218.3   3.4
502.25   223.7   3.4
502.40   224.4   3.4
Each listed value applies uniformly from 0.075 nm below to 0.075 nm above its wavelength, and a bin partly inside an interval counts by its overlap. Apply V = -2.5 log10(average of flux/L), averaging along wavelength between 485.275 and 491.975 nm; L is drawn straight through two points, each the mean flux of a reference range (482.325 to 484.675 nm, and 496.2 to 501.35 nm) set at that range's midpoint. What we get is 0.15 mag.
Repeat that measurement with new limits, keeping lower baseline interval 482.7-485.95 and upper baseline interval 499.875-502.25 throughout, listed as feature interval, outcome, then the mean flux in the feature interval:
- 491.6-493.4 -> -0.08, 229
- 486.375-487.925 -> 0.27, 162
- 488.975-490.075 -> -0.06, 221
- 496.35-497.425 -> -0.06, 229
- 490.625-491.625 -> -0.09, 229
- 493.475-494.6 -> -0.08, 232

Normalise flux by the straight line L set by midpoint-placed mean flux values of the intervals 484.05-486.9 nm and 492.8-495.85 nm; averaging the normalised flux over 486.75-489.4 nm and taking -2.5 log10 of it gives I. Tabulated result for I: -0.063 mag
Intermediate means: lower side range 165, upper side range 232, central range 196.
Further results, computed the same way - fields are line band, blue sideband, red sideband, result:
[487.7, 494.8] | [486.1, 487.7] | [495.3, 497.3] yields -0.21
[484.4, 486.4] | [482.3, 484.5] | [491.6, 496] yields 0.33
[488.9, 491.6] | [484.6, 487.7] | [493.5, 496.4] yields -0.16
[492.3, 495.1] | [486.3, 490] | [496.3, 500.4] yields -0.10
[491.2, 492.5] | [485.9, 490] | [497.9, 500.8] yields -0.15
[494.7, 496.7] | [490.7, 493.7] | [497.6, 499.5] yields -0.02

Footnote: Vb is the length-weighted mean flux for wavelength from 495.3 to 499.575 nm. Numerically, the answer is 229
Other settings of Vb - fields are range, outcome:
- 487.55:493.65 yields 221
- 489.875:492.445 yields 227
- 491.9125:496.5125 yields 231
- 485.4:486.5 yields 132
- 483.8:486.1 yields 187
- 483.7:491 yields 192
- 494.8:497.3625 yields 231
